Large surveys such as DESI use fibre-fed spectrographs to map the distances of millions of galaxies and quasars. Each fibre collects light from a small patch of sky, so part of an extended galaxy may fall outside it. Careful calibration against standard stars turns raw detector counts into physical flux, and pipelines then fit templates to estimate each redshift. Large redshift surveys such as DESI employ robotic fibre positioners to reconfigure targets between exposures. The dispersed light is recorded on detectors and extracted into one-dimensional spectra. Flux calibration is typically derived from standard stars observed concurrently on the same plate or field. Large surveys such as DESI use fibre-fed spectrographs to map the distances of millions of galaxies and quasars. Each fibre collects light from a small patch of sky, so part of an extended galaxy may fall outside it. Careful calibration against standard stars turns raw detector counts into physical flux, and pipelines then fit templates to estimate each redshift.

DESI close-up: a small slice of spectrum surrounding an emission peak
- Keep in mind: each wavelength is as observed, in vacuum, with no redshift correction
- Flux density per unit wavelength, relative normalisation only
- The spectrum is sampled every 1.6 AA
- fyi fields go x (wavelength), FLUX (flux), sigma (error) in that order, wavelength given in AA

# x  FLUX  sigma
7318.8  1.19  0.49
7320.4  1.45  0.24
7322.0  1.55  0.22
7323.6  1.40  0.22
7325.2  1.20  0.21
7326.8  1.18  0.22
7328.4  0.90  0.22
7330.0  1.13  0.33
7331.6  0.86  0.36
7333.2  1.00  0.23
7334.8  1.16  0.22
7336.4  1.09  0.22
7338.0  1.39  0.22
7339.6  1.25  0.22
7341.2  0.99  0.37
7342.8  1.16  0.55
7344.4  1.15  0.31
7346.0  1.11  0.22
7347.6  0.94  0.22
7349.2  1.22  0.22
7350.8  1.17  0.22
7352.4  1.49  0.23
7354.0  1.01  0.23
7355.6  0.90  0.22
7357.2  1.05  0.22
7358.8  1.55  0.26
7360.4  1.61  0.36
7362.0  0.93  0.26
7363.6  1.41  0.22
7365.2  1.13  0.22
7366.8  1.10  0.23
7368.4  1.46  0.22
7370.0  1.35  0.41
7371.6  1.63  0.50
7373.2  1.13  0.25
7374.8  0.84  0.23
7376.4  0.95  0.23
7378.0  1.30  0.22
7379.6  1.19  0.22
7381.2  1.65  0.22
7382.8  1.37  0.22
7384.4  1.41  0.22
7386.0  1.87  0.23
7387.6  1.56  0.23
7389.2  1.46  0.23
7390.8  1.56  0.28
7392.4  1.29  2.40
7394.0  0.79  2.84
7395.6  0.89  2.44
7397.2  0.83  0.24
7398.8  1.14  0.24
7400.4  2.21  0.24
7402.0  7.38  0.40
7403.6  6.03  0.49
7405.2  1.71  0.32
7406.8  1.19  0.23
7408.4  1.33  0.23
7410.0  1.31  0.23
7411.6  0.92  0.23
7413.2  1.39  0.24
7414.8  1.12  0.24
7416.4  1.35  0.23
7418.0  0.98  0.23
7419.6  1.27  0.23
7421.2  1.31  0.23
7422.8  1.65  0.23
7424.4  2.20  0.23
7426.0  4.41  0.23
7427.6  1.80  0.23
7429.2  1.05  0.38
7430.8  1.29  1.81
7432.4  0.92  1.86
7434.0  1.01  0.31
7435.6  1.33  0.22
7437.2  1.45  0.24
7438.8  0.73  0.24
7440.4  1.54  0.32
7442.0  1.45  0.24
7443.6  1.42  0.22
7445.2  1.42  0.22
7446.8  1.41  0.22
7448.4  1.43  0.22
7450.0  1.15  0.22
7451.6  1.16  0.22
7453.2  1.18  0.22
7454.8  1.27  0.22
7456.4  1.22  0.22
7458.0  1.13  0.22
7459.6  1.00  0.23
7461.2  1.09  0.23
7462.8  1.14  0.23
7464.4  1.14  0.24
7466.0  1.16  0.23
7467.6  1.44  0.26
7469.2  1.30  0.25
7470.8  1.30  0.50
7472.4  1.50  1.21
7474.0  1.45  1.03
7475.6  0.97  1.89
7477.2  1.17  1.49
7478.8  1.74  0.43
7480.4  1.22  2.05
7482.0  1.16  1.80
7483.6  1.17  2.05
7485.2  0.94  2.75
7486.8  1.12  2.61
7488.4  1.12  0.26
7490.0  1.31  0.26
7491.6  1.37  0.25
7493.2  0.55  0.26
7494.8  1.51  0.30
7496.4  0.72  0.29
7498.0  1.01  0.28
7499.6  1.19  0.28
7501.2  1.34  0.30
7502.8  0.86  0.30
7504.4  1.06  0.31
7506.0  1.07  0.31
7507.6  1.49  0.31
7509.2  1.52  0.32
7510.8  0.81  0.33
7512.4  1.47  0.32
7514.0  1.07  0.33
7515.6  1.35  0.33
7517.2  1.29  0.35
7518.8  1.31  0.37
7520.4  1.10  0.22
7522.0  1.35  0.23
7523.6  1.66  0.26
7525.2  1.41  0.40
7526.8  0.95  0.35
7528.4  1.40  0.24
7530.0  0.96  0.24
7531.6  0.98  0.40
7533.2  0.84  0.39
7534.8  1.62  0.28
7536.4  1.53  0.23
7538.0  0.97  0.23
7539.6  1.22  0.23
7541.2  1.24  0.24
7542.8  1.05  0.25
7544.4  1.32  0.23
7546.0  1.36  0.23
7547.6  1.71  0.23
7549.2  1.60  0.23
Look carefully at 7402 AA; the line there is H-alpha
